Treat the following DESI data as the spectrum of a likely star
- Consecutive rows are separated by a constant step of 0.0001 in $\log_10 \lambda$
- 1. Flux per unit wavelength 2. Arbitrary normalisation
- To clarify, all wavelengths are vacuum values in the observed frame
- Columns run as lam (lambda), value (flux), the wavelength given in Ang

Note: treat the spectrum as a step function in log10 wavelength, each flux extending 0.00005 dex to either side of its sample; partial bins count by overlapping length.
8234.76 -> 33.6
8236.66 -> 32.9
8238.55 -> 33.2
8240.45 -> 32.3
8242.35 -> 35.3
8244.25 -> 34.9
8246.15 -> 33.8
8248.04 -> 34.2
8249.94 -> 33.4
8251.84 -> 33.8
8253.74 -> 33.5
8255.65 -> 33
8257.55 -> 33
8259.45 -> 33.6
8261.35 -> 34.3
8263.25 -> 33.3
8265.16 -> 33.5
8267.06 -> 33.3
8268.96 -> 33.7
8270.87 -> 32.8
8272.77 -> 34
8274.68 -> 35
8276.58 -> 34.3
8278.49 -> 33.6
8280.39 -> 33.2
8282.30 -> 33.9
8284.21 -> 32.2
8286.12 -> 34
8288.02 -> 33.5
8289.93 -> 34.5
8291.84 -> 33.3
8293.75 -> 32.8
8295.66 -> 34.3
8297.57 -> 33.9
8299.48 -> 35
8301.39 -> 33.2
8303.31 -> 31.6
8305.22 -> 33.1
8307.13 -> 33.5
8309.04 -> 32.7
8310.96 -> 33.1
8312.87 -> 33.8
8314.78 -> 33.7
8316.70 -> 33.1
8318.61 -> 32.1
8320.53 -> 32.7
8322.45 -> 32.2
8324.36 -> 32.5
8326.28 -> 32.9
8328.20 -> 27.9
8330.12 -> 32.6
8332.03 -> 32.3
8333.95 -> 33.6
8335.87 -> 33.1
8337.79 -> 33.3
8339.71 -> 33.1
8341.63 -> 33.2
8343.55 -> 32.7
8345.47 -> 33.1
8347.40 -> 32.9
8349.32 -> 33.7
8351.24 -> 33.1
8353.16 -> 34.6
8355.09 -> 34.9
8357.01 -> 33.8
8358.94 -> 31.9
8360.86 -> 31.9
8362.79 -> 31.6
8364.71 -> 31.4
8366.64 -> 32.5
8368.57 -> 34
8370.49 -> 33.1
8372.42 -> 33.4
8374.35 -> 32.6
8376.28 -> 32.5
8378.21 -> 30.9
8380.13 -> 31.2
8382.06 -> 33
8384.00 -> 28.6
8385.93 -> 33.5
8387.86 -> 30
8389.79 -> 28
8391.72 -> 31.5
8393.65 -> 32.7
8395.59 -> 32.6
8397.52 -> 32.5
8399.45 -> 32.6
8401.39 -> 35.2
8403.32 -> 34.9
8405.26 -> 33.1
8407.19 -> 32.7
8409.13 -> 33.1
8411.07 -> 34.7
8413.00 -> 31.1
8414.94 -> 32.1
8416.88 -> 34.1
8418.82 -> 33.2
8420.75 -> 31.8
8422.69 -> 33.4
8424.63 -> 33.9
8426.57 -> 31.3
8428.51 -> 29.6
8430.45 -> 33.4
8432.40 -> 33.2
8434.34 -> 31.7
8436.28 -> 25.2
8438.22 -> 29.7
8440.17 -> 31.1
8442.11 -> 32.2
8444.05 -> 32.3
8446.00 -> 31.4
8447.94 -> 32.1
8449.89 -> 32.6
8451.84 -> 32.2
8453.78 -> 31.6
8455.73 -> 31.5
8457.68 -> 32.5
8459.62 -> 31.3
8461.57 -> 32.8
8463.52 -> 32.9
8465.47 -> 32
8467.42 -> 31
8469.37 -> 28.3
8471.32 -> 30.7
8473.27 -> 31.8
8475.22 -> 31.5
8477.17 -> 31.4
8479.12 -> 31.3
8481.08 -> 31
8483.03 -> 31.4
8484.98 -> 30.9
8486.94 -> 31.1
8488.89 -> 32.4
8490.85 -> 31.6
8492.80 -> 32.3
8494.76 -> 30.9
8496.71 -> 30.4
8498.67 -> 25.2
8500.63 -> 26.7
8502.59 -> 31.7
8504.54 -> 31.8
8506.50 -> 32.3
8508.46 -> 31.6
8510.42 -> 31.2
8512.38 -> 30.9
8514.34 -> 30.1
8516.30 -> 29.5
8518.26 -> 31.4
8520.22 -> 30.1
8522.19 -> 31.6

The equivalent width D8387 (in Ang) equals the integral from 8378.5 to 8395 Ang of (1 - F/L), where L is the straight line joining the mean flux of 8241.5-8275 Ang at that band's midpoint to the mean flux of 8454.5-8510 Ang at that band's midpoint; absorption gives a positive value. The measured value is 0.6 Ang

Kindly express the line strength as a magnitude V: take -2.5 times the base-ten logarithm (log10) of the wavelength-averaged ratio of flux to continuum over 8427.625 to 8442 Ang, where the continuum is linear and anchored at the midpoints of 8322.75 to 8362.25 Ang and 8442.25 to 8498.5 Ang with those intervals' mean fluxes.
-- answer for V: 0.04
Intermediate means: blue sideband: 32.8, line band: 30.7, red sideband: 31.5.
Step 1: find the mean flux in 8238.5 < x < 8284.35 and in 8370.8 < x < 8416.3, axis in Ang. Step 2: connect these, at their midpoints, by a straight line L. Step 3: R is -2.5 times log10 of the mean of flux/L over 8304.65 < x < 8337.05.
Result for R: 0.01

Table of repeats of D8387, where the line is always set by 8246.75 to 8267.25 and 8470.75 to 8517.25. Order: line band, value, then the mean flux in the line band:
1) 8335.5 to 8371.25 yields -0.66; 33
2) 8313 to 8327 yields 0.01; 32.8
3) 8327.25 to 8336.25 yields 0.24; 31.8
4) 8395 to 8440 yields -0.94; 32.4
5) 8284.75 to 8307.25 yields -0.29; 33.5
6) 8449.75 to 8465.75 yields -0.46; 32.1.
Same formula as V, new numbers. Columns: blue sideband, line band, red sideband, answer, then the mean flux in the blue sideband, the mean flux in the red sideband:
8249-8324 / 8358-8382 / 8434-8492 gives 0.00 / 33.4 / 31.3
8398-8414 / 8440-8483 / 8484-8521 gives 0.01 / 33.4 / 30.6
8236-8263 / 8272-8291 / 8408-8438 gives -0.01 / 33.7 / 32.1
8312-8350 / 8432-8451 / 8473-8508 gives 0.01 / 32.7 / 30.9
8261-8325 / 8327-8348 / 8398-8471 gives 0.02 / 33.4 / 32.1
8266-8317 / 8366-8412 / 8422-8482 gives -0.01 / 33.5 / 31.5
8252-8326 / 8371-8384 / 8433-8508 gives 0.01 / 33.4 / 31.1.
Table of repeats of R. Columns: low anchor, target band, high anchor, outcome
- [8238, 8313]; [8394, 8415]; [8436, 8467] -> -0.03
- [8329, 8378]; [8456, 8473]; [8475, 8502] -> -0.02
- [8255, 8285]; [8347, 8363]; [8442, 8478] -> -0.02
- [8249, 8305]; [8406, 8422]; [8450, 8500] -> -0.03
